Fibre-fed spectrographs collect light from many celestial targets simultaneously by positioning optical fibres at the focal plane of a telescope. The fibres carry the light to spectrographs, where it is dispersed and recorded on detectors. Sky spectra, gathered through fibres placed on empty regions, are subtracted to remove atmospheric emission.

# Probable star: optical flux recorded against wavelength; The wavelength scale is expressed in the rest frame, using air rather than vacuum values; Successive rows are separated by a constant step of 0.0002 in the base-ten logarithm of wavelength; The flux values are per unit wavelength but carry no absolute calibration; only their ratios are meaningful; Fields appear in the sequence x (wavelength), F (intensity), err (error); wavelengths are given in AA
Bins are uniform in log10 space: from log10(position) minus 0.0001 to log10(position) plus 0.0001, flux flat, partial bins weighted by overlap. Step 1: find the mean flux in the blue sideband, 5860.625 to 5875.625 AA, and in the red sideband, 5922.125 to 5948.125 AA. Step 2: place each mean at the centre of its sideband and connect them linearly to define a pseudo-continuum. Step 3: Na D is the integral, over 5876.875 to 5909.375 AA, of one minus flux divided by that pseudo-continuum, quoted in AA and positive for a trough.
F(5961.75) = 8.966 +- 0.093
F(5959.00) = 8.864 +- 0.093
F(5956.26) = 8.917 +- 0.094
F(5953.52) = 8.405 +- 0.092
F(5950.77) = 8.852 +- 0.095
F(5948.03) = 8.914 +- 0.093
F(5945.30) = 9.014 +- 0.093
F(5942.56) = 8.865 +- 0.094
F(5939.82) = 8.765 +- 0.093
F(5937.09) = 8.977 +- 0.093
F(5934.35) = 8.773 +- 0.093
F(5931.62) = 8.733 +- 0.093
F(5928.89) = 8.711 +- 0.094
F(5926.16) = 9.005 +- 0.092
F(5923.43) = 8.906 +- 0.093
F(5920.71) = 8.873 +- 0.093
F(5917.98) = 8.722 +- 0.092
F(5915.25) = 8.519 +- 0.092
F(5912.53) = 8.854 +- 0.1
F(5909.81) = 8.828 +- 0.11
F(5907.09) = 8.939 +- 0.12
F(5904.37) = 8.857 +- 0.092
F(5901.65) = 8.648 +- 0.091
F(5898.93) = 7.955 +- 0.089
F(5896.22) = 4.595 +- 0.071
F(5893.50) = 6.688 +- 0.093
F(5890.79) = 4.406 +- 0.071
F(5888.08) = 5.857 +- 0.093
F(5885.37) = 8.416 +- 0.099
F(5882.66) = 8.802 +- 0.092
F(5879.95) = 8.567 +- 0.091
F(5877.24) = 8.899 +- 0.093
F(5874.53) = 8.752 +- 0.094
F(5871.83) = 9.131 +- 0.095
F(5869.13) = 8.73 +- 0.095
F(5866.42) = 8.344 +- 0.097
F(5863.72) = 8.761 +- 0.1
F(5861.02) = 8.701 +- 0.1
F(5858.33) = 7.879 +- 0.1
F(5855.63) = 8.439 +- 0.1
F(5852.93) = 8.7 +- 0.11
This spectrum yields 4.6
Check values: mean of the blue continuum 8.74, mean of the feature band 7.55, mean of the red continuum 8.86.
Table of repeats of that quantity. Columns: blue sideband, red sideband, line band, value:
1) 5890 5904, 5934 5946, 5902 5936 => -4.5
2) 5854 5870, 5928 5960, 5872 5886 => -0.3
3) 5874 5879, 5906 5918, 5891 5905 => 2.8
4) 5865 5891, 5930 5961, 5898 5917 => -0.5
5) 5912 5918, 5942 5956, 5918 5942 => -0.3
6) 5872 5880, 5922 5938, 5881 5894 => 2.9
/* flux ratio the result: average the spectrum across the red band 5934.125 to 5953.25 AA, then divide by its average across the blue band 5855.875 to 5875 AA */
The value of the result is 1.0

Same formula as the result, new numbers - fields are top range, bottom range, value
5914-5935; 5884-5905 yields 1.28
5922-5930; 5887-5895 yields 1.58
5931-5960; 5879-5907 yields 1.20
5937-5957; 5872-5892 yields 1.13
